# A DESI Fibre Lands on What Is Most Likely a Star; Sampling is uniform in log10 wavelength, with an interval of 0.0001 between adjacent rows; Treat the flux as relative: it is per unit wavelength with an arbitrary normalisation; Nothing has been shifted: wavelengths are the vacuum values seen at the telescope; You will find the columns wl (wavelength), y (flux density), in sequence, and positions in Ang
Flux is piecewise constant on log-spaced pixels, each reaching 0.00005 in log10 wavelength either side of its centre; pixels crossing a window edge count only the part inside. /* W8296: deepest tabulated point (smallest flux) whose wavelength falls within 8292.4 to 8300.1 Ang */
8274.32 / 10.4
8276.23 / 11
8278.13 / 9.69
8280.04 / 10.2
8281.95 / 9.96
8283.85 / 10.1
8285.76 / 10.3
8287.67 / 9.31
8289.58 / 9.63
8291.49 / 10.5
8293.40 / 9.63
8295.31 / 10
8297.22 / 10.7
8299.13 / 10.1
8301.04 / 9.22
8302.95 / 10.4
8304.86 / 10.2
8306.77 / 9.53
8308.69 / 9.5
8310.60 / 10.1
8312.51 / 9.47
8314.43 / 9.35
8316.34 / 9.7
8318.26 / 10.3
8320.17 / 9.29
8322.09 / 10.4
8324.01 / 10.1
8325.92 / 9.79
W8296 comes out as 9.63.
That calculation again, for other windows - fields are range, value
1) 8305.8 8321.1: 9.29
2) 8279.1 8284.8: 9.96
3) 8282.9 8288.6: 9.31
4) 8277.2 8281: 9.69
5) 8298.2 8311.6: 9.22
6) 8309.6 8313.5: 9.47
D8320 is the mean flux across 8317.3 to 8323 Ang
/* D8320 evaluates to 9.99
